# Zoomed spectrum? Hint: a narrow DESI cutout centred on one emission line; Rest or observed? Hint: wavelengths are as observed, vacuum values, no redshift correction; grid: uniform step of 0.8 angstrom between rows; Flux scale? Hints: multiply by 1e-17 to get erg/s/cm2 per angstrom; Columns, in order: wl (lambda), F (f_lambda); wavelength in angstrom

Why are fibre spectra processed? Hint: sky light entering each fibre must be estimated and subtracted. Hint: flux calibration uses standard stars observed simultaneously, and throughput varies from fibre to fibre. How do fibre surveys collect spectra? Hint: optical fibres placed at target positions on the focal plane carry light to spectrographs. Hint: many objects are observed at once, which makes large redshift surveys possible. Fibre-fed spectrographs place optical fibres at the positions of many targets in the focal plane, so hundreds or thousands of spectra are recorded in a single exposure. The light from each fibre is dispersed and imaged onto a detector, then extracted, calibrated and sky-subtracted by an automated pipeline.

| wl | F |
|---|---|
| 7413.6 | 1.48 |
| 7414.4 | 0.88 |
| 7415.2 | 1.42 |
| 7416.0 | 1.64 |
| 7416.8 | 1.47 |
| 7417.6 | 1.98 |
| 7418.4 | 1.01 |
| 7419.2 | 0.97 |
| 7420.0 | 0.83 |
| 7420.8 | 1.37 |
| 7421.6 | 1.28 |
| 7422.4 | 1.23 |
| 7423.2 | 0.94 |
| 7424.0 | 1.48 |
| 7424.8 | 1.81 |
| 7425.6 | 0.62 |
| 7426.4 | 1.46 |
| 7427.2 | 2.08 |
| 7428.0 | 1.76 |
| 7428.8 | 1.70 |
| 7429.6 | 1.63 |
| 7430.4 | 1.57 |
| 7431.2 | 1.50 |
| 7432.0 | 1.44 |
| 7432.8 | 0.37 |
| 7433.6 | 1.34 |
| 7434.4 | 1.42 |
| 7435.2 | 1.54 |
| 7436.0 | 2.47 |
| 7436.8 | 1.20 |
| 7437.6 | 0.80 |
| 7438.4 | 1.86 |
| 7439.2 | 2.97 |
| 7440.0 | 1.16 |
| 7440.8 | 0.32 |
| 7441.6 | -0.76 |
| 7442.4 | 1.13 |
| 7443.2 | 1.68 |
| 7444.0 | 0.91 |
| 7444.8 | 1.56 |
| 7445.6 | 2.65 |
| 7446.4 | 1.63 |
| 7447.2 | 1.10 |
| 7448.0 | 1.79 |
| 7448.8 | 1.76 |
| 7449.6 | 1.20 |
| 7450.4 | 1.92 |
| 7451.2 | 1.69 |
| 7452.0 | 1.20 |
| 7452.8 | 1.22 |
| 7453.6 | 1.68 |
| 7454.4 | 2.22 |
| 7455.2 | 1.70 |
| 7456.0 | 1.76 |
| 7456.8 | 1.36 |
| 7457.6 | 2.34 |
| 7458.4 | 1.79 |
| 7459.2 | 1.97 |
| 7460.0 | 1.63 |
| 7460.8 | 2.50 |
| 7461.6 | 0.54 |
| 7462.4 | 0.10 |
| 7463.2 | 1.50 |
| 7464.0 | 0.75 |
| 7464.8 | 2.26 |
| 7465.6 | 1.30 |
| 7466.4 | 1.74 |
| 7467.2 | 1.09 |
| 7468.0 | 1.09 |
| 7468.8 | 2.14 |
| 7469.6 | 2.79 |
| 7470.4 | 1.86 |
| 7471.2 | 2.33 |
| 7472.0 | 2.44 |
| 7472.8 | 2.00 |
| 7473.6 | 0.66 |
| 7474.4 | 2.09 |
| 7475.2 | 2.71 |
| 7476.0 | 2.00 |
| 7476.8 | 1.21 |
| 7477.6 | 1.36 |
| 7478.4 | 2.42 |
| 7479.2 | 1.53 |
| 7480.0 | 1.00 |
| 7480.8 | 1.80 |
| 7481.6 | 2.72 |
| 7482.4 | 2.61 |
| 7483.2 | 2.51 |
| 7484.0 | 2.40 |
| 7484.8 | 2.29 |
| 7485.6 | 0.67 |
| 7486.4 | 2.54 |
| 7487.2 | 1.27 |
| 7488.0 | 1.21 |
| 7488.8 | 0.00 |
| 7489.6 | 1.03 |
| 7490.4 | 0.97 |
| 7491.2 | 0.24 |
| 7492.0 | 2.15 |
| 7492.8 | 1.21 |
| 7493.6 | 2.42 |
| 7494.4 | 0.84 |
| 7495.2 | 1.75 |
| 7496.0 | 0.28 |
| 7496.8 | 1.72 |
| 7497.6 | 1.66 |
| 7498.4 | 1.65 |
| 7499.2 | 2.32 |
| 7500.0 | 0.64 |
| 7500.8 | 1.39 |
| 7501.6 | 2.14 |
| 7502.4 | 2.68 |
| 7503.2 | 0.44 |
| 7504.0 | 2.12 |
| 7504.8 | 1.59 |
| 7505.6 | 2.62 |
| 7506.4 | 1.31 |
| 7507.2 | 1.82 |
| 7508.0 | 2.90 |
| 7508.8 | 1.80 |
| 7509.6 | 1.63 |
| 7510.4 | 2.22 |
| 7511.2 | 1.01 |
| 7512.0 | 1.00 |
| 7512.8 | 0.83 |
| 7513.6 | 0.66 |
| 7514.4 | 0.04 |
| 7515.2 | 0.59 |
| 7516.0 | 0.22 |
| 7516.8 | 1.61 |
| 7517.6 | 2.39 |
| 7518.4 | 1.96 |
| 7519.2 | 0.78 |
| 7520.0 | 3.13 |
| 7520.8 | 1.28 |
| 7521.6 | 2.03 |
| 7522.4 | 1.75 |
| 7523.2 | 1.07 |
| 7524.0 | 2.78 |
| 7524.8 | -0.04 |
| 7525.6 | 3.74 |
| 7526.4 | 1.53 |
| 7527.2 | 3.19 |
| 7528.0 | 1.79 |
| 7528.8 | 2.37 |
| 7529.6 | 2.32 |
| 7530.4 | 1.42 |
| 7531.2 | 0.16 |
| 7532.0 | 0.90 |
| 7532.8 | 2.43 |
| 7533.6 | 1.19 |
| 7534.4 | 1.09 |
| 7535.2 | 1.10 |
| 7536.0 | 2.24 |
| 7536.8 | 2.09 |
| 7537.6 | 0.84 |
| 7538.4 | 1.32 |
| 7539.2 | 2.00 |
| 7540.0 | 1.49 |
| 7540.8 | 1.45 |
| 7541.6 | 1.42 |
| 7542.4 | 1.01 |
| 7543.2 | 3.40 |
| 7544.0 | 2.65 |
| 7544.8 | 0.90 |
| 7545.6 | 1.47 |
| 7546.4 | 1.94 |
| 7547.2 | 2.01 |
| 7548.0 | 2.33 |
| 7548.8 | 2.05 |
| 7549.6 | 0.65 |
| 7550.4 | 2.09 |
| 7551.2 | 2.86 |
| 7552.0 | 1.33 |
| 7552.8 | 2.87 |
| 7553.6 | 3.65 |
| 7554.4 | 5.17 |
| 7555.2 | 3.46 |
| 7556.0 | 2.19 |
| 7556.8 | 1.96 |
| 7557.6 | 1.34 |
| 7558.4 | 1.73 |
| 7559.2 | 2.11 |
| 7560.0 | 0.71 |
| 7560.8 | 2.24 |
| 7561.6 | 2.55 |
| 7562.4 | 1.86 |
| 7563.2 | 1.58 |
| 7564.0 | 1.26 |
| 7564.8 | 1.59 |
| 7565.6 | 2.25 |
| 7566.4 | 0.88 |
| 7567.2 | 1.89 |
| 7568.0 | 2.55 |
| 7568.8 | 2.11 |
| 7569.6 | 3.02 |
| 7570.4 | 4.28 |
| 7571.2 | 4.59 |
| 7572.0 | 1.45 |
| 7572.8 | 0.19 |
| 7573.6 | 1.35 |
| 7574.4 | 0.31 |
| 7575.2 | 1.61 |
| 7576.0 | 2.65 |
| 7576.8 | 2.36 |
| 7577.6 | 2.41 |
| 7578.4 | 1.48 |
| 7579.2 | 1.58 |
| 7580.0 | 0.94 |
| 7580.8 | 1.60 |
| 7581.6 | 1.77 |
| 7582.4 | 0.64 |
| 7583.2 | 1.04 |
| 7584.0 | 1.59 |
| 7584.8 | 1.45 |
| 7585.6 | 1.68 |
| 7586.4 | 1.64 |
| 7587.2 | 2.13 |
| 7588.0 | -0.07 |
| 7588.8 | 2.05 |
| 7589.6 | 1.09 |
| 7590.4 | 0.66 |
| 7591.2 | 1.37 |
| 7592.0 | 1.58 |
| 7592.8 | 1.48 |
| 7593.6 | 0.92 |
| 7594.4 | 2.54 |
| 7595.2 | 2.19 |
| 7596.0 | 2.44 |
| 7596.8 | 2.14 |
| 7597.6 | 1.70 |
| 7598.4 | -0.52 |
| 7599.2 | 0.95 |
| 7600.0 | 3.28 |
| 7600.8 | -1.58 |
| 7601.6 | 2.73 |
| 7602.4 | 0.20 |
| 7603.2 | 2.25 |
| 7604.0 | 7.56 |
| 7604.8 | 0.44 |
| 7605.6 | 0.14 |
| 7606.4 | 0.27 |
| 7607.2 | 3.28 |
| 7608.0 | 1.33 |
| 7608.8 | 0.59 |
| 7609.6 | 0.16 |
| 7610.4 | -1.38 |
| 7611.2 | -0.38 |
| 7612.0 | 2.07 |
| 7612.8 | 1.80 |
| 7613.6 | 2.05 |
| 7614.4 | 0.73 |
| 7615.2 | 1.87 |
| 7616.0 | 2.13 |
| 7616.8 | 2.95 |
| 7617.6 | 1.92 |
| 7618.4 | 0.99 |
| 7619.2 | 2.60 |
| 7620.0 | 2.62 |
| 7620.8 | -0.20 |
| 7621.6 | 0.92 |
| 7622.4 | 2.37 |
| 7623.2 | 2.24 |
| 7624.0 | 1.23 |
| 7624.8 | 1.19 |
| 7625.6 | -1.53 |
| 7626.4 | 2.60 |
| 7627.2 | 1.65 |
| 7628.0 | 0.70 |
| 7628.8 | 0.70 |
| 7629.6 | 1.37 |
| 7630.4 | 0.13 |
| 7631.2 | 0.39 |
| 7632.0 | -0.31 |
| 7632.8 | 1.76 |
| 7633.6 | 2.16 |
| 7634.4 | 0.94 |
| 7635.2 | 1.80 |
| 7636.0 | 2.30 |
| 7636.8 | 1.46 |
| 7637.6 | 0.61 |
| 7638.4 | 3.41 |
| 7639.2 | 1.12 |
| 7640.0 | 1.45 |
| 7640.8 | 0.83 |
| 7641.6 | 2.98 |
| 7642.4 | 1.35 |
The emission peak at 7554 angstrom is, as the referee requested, [S II] 6716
